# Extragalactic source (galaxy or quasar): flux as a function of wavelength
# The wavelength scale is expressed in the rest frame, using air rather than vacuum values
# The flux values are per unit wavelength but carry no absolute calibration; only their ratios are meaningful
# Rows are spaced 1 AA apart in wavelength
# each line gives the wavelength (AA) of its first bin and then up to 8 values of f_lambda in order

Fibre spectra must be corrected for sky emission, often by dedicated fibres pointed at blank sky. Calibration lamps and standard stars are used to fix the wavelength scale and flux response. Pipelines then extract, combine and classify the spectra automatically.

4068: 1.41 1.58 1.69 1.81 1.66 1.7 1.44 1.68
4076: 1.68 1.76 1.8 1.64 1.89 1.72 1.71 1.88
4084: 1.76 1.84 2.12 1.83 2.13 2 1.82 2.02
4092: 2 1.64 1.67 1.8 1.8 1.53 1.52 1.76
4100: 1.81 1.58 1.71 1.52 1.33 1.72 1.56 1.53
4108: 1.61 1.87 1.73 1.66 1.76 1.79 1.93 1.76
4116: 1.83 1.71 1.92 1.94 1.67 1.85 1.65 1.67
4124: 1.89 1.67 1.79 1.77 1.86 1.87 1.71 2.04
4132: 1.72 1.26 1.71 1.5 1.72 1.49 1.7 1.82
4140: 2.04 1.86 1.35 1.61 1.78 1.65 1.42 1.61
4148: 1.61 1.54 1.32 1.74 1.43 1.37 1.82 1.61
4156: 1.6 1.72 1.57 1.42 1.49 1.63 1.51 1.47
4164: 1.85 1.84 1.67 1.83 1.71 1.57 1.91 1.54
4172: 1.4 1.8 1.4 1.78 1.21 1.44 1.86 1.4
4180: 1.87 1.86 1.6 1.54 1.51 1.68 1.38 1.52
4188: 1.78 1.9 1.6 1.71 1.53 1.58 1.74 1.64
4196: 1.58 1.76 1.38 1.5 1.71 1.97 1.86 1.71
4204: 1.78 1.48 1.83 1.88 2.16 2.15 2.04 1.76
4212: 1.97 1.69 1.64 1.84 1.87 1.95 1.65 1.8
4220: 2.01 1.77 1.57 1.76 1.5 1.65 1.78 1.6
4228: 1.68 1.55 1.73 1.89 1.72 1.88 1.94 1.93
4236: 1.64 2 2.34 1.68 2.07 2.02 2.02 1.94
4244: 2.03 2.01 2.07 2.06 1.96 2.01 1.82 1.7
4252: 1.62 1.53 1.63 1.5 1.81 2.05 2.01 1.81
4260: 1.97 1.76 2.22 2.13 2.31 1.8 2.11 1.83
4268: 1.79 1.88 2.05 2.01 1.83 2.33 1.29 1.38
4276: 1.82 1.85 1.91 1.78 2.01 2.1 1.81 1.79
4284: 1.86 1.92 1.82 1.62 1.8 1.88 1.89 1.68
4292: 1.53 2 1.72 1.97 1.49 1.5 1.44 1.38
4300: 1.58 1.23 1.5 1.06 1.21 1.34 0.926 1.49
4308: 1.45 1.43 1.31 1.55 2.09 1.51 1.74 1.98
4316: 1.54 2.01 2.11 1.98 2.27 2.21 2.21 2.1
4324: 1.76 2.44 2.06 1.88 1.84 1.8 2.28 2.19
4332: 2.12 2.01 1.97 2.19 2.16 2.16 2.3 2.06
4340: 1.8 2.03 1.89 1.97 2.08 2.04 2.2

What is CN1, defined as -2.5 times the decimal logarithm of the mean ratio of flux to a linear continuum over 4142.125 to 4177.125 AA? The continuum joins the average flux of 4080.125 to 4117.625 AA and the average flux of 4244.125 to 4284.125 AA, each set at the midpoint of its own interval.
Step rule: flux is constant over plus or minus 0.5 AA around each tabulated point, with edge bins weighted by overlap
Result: 0.13 mag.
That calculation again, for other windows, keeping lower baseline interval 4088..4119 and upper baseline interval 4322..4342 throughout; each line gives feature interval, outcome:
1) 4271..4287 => 0.09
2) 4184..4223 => 0.08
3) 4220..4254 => 0.05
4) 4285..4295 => 0.12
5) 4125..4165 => 0.10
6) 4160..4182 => 0.12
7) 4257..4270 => -0.01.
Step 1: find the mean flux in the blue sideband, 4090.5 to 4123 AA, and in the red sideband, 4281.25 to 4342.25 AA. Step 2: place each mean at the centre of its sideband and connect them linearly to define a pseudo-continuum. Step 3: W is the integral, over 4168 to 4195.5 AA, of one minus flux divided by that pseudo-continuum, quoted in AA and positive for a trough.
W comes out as 2.0 AA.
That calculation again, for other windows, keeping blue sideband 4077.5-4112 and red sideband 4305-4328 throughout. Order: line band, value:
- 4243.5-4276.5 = -1.6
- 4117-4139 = 0.3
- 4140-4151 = 1.0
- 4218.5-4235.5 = 0.3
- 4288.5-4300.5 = 0.9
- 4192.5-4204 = 0.6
